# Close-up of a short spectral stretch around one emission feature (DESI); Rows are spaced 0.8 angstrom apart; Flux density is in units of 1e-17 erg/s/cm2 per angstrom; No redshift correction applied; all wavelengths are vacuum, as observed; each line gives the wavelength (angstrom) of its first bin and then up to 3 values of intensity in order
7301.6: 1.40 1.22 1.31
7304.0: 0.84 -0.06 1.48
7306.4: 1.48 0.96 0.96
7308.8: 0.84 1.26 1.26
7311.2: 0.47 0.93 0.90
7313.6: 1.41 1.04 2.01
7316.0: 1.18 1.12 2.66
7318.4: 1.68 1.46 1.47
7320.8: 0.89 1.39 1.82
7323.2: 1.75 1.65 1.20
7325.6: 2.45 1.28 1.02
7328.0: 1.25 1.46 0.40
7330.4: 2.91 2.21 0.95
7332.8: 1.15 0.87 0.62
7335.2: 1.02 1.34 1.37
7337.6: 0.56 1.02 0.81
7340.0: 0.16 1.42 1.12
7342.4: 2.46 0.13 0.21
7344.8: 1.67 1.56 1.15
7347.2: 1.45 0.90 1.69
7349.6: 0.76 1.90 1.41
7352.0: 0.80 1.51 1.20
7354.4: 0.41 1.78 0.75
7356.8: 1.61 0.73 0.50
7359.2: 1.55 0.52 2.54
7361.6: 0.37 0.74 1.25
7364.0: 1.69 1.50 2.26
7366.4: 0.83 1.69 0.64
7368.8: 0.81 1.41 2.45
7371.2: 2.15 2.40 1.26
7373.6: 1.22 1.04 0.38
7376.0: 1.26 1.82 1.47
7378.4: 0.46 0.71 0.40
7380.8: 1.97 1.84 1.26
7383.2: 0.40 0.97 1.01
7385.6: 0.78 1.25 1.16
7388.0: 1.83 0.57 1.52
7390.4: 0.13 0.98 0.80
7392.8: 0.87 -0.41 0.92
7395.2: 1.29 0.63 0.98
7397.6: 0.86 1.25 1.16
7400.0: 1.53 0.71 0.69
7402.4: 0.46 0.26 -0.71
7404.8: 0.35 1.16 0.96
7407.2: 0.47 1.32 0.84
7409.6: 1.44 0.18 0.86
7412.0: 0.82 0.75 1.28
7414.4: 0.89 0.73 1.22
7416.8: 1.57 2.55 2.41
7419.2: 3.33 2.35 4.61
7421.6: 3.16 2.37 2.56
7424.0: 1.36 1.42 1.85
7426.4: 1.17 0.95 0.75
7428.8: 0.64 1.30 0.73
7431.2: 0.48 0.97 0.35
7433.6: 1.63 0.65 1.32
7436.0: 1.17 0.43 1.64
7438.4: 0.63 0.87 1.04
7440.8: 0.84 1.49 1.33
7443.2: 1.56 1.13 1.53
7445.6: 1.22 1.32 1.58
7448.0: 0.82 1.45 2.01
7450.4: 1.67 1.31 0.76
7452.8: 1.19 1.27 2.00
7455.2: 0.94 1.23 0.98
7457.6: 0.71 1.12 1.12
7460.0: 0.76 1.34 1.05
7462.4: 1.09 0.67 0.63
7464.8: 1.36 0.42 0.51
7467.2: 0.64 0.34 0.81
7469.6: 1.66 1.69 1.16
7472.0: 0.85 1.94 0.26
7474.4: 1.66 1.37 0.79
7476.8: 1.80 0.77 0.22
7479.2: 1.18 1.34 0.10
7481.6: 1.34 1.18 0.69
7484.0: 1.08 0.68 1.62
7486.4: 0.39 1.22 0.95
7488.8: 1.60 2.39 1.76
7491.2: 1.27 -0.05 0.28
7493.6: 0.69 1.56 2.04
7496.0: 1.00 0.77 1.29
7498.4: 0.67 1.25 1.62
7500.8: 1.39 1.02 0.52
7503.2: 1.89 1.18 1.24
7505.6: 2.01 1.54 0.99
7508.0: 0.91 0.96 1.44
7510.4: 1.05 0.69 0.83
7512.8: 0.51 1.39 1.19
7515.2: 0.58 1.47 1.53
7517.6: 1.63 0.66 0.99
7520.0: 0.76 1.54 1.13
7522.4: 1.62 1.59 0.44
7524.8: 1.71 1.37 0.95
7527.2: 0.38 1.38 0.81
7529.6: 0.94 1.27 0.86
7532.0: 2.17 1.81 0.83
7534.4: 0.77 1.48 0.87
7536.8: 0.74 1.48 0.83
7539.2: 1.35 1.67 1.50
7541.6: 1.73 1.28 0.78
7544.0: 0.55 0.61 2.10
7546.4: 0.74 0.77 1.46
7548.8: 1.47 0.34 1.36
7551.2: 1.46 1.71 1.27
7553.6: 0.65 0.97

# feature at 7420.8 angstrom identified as H-beta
